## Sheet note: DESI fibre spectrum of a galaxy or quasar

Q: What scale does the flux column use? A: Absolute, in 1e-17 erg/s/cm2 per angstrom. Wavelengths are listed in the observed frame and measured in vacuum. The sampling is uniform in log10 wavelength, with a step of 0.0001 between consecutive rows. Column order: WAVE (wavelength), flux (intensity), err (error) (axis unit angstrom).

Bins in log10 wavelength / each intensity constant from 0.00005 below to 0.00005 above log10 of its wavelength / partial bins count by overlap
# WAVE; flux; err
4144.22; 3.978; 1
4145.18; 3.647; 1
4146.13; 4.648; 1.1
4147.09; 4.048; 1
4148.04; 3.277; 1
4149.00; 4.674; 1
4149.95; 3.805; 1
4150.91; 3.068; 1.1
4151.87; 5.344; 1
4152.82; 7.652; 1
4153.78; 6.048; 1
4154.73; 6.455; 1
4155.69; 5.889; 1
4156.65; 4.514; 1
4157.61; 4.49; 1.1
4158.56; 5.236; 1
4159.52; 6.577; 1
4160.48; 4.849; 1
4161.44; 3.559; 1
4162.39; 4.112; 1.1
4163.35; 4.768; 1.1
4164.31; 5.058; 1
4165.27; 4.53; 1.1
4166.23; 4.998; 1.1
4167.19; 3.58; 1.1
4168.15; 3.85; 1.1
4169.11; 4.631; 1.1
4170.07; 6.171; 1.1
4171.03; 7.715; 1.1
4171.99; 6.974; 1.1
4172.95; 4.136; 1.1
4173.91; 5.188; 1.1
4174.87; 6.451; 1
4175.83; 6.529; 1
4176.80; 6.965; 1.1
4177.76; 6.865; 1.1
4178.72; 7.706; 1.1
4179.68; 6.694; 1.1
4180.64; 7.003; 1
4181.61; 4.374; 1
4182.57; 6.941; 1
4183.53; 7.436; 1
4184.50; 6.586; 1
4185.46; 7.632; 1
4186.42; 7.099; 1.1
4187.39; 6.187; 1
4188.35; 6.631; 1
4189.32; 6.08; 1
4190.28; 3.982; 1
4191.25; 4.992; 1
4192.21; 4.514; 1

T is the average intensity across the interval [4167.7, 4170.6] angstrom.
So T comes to 4.94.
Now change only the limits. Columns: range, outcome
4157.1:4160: 5.43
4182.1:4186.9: 7.15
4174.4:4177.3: 6.64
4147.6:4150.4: 3.93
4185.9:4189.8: 6.51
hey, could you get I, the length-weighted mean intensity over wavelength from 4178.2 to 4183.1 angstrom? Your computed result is 6.56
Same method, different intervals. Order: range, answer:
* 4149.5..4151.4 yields 3.42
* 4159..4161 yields 5.64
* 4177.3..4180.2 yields 7.11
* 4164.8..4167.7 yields 4.36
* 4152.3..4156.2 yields 6.49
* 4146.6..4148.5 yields 3.67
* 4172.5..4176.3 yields 5.59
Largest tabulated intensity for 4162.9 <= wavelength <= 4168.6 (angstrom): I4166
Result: 5.058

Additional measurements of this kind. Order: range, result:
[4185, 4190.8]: 7.632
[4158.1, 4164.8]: 6.577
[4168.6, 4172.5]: 7.715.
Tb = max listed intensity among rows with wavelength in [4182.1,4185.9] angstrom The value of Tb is 7.632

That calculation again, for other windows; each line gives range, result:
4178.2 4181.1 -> 7.706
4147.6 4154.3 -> 7.652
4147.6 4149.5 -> 4.674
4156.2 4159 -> 5.236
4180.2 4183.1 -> 7.003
